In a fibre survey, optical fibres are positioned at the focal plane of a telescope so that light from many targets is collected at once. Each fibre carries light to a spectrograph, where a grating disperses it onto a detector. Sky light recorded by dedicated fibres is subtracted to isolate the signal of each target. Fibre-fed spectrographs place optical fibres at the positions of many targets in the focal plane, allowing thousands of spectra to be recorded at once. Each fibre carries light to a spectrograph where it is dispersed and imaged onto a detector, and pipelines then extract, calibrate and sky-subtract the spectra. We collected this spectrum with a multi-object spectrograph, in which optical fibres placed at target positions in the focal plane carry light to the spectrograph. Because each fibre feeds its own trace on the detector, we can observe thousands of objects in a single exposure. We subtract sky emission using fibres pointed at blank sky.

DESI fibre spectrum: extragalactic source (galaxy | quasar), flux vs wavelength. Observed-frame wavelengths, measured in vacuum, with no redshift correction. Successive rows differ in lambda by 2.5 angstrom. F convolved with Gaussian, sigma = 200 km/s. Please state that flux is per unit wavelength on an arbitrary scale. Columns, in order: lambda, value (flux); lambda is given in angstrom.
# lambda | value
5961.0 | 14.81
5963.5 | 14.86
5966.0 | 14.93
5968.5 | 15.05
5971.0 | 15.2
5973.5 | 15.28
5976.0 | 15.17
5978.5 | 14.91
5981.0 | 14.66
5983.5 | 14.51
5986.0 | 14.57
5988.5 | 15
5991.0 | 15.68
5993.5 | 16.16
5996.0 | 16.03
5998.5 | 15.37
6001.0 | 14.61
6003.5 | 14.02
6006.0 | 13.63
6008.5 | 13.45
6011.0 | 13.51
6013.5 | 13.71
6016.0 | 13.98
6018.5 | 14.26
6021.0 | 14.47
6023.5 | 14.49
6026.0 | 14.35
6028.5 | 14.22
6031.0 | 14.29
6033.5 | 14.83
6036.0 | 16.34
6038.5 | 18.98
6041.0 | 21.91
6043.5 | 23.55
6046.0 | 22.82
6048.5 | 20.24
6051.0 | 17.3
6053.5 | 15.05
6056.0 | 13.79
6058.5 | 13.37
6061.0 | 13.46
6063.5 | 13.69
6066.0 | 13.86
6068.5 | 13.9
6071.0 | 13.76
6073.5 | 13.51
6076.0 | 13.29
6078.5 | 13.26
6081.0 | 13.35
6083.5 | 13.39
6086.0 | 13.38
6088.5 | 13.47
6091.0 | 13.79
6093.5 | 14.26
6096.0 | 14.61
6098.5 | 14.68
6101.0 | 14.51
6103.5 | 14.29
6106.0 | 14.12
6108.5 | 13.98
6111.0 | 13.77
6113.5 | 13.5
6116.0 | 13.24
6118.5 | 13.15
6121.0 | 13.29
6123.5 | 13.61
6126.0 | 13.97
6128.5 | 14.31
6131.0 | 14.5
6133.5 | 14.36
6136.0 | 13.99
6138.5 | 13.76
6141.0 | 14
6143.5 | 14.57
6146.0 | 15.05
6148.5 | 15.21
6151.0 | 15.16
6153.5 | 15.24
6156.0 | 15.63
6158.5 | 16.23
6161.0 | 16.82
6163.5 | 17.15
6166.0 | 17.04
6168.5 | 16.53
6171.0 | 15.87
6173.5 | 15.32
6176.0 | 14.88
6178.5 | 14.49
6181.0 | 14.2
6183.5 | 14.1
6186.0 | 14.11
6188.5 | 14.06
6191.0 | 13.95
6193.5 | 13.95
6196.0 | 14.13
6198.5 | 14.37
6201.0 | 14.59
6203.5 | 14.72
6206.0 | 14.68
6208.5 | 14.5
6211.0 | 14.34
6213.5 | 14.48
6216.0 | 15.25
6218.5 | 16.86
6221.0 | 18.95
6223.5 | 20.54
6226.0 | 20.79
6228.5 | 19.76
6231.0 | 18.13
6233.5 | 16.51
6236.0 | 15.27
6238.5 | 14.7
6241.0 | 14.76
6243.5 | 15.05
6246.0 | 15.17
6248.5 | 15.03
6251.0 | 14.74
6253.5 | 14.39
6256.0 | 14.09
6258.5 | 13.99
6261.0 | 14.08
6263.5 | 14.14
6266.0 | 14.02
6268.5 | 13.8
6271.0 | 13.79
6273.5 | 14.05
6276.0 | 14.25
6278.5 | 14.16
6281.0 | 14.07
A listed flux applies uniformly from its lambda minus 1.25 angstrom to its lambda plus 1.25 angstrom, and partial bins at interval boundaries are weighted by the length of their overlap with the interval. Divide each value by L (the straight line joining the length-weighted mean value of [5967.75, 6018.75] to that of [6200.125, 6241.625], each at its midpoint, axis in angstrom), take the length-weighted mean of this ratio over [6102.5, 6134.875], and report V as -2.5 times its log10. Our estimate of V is 0.134 mag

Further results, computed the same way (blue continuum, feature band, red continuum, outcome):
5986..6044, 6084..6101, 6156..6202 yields 0.09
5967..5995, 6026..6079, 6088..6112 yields -0.10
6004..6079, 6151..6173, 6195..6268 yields -0.05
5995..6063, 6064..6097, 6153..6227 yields 0.15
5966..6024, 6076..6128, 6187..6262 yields 0.10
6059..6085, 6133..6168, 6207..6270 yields -0.06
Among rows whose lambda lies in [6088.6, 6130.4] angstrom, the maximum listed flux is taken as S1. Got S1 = 14.68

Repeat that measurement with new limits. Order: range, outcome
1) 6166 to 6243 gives 20.79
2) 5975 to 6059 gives 23.55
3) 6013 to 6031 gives 14.49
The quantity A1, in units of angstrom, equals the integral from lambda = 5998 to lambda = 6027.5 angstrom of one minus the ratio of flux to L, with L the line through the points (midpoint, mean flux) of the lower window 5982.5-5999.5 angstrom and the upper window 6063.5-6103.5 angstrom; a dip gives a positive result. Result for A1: 1.7 angstrom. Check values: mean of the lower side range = 15.3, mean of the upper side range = 13.8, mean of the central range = 14.1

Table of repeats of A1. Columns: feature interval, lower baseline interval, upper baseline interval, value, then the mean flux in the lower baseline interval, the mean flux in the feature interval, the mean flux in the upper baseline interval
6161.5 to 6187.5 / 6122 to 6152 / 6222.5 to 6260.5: -0.7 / 14.4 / 15.4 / 16.1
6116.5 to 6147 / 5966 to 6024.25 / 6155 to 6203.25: 2.0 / 14.7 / 14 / 15.1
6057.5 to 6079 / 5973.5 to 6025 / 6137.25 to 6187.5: 1.9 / 14.6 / 13.6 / 15.3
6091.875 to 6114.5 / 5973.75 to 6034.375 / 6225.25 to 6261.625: 1.3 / 14.6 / 14.2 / 15.7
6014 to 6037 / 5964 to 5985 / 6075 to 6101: -0.2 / 15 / 14.5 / 13.8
